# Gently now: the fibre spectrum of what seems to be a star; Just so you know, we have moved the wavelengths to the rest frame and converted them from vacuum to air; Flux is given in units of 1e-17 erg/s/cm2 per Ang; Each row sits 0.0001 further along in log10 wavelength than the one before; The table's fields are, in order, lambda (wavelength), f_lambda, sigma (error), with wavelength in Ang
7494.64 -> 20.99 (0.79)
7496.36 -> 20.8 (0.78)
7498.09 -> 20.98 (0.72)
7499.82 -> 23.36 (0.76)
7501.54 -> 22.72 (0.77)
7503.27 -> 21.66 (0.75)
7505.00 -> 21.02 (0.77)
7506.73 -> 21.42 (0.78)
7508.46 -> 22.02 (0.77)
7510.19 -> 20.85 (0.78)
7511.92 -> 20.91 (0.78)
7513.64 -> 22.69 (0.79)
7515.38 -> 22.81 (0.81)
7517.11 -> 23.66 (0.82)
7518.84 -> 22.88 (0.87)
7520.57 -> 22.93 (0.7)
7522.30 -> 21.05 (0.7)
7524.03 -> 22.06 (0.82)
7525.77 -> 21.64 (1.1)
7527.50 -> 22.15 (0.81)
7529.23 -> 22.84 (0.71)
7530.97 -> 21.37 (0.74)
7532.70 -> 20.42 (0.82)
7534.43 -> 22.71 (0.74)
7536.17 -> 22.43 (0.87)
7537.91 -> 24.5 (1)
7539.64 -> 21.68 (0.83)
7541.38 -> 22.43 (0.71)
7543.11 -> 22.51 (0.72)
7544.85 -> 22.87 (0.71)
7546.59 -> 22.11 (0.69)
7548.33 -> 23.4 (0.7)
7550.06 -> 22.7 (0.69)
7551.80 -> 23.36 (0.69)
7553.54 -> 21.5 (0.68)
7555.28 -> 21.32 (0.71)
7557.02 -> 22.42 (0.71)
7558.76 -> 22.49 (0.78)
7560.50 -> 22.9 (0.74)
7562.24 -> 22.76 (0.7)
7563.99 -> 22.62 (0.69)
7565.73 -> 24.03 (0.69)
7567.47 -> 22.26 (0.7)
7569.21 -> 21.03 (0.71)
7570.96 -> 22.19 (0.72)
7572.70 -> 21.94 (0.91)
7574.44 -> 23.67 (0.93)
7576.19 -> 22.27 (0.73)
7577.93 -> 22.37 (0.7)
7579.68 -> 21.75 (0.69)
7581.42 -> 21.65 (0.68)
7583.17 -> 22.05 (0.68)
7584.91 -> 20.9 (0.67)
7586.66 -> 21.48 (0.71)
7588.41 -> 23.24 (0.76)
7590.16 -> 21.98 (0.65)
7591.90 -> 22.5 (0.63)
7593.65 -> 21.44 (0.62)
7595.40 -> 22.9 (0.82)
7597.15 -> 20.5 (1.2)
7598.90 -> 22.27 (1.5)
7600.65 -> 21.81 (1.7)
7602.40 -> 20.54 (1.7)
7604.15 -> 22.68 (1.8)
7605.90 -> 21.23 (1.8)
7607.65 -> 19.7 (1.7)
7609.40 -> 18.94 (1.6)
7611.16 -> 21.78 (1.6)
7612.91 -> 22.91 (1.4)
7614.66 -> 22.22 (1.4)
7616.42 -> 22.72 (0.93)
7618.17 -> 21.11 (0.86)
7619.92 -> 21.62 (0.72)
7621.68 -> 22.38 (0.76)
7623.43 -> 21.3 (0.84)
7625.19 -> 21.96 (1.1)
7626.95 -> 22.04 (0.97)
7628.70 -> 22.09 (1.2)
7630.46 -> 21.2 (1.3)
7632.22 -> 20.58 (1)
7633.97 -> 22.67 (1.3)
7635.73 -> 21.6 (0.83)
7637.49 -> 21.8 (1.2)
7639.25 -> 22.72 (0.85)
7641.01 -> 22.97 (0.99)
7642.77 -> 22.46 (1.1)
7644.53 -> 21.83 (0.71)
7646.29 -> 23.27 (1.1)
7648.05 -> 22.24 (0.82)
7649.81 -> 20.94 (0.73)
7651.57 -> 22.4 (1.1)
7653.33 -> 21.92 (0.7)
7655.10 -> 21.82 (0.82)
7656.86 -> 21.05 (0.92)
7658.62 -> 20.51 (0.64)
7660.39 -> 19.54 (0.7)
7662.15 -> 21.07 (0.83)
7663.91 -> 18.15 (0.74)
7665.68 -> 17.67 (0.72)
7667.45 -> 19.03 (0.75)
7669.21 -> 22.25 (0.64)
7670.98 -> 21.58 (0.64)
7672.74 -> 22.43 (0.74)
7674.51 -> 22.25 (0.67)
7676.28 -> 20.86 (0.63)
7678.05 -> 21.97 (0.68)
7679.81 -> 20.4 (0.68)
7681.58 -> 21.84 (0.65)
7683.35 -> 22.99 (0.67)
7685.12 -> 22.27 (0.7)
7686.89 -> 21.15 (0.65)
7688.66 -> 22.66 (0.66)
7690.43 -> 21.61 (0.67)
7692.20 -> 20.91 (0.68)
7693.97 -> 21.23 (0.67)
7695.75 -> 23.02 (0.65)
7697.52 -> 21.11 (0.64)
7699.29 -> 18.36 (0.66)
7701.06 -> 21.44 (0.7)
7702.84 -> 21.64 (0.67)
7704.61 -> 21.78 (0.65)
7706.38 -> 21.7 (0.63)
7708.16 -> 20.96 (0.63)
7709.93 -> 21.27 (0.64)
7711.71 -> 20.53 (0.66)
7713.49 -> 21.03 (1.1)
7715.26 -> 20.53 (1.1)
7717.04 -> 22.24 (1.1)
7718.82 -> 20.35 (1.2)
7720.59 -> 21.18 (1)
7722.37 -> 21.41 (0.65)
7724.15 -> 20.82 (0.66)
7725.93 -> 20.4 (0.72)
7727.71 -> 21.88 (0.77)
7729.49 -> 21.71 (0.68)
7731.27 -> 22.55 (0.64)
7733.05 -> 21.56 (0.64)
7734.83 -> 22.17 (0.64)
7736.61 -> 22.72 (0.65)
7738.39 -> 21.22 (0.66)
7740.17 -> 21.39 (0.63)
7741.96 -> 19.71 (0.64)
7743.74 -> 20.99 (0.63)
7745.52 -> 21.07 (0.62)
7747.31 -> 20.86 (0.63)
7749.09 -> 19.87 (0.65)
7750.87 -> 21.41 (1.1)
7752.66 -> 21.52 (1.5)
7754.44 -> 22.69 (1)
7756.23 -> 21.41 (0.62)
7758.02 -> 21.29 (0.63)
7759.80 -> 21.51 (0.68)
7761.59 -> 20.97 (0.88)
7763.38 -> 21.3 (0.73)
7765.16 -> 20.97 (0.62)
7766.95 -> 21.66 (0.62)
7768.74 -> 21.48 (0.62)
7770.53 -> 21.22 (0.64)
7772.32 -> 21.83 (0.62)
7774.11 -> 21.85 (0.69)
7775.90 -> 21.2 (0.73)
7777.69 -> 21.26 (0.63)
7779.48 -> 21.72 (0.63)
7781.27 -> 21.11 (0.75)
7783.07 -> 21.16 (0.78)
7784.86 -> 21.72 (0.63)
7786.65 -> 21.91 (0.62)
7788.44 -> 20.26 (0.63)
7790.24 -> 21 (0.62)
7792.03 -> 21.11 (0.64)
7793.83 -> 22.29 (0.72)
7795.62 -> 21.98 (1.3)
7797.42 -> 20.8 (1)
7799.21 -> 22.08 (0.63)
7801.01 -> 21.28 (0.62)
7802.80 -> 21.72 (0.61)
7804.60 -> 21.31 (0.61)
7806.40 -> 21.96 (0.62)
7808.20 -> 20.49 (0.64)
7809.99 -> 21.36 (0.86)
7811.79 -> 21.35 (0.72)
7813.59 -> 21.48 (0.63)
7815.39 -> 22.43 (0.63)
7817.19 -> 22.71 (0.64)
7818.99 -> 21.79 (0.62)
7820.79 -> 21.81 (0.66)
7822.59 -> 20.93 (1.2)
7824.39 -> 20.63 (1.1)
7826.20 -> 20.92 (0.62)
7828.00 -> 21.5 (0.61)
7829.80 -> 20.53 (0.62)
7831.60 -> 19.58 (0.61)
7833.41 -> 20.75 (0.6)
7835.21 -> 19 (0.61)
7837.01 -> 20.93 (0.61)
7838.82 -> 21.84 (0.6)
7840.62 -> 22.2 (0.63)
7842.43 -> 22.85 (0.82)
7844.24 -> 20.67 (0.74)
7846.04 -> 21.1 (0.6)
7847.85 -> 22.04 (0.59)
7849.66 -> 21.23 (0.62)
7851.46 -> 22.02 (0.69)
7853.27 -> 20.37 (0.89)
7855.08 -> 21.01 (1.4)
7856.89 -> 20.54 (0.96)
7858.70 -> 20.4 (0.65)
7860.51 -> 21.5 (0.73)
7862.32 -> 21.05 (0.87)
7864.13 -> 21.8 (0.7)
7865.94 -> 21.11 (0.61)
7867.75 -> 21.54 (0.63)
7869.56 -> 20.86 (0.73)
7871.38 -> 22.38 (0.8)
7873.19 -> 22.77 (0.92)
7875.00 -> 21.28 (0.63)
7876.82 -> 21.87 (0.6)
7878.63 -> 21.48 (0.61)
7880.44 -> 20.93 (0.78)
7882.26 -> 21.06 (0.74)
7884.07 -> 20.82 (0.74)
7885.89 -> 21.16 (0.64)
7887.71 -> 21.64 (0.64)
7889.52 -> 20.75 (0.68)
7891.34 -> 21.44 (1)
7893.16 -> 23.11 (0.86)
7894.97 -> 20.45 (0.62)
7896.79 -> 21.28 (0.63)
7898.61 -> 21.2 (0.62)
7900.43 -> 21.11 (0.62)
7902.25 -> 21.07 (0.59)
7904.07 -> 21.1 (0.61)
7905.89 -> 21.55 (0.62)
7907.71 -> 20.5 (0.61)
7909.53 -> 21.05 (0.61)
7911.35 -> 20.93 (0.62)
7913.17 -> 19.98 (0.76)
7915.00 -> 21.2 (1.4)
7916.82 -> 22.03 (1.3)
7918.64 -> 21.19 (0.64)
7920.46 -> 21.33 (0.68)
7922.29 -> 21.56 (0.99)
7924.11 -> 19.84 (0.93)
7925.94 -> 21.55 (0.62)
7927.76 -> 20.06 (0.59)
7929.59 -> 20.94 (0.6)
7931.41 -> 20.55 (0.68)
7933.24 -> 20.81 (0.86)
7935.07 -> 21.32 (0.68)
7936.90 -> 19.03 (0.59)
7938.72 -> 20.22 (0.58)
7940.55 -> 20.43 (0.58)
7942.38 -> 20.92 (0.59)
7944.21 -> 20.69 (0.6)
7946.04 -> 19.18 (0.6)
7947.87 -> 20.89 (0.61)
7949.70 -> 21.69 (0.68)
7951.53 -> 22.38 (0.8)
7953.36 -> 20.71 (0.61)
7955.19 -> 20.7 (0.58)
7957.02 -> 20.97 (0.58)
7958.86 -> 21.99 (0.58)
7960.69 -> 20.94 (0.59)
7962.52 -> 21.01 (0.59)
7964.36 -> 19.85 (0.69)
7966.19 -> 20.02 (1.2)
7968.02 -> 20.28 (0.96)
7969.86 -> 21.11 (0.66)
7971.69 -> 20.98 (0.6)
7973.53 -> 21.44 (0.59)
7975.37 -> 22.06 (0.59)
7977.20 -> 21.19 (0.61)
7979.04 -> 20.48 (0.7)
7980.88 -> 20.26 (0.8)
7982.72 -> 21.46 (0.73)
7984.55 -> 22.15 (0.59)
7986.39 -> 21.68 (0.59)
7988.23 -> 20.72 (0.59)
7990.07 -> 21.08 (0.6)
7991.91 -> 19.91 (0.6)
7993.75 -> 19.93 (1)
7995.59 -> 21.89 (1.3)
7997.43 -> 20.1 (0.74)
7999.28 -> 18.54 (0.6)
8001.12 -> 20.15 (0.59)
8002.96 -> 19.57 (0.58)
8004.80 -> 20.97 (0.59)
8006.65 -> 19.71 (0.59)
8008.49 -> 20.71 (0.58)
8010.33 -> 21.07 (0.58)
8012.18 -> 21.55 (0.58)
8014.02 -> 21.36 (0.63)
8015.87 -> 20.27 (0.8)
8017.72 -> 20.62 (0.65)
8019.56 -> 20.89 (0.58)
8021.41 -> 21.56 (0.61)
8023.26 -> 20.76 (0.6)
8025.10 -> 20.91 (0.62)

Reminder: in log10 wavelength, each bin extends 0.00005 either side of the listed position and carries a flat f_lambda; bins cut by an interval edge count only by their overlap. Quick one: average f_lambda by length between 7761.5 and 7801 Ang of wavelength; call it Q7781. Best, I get 21.4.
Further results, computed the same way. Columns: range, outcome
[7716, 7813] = 21.4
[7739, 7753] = 20.8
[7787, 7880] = 21.3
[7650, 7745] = 21.2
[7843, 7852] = 21.5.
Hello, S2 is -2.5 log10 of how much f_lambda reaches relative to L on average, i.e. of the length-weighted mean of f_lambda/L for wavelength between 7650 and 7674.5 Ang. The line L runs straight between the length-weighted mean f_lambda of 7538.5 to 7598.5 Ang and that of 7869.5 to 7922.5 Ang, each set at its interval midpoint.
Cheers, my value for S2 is 0.06 mag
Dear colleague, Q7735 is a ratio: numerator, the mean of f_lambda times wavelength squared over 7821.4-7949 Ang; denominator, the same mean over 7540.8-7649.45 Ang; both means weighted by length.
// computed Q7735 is 1.03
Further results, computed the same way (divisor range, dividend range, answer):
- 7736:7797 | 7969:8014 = 1.03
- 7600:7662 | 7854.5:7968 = 1.04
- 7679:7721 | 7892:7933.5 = 1.04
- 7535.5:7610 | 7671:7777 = 1.01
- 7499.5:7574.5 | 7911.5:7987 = 1.04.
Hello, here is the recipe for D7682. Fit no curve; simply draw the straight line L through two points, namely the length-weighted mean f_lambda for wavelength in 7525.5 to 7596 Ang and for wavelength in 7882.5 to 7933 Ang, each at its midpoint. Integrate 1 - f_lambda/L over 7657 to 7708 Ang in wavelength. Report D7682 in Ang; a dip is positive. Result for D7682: 1.8 Ang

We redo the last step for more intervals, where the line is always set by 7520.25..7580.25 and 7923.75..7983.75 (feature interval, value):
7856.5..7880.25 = -0.3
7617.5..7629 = 0.2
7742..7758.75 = 0.3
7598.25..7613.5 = 0.6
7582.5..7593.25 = 0.1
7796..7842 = 0.1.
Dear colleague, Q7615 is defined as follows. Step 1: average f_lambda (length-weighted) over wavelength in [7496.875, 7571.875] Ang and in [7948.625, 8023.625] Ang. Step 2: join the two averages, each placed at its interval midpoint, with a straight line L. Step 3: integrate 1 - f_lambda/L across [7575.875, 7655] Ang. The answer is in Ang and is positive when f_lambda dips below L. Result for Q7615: 0.6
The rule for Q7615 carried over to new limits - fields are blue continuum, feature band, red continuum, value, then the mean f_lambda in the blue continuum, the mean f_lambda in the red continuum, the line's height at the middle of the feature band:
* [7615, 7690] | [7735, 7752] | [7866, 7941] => 0.25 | 21.6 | 21.1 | 21.4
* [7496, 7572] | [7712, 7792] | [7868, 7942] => 0.96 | 22.2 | 21.1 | 21.6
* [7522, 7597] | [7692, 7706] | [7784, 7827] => 0.38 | 22.3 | 21.5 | 21.8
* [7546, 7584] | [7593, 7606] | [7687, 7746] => 0.26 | 22.4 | 21.3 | 22.2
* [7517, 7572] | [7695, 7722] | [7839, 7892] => 0.91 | 22.4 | 21.4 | 21.9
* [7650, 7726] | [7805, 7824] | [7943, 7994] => -0.49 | 21.2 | 20.9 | 21.1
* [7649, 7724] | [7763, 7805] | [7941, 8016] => -0.77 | 21.2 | 20.8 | 21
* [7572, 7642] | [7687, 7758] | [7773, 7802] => 0.89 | 21.8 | 21.4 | 21.6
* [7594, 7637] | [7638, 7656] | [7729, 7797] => -0.56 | 21.6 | 21.4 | 21.6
